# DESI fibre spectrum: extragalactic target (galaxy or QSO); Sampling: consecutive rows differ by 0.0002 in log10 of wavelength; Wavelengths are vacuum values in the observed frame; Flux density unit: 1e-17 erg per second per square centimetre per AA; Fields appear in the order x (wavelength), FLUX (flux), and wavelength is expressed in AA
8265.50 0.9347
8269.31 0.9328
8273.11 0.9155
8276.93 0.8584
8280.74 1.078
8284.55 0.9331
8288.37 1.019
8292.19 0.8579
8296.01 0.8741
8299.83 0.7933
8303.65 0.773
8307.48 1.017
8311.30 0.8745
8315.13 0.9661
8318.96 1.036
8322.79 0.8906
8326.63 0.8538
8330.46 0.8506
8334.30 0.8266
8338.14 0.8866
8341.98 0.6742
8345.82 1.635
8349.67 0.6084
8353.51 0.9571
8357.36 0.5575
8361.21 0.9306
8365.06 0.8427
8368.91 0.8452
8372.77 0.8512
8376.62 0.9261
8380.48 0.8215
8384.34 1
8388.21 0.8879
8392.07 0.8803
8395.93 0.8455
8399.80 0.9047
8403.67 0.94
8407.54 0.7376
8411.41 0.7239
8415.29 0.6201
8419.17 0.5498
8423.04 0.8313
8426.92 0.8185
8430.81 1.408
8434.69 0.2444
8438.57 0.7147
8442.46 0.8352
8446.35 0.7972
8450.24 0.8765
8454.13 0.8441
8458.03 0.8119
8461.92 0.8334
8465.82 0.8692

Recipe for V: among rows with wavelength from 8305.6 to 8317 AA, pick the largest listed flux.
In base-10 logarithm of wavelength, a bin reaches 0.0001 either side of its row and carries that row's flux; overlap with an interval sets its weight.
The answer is 1.017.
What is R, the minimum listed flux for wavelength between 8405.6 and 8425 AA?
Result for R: 0.5498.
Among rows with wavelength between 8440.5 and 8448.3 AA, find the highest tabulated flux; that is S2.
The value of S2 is 0.8352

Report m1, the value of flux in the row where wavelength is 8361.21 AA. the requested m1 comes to 0.9306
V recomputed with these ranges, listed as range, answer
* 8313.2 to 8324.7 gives 1.036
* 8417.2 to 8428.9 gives 0.8313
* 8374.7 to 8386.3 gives 1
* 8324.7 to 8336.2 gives 0.8538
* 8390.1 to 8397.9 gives 0.8803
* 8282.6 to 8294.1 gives 1.019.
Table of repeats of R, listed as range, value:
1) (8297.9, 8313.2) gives 0.773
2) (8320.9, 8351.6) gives 0.6084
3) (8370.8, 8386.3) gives 0.8215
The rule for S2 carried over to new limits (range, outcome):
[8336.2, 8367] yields 1.635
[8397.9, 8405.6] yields 0.94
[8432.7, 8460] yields 0.8765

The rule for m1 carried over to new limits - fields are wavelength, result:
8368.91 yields 0.8452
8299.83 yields 0.7933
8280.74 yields 1.078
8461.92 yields 0.8334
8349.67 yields 0.6084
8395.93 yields 0.8455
